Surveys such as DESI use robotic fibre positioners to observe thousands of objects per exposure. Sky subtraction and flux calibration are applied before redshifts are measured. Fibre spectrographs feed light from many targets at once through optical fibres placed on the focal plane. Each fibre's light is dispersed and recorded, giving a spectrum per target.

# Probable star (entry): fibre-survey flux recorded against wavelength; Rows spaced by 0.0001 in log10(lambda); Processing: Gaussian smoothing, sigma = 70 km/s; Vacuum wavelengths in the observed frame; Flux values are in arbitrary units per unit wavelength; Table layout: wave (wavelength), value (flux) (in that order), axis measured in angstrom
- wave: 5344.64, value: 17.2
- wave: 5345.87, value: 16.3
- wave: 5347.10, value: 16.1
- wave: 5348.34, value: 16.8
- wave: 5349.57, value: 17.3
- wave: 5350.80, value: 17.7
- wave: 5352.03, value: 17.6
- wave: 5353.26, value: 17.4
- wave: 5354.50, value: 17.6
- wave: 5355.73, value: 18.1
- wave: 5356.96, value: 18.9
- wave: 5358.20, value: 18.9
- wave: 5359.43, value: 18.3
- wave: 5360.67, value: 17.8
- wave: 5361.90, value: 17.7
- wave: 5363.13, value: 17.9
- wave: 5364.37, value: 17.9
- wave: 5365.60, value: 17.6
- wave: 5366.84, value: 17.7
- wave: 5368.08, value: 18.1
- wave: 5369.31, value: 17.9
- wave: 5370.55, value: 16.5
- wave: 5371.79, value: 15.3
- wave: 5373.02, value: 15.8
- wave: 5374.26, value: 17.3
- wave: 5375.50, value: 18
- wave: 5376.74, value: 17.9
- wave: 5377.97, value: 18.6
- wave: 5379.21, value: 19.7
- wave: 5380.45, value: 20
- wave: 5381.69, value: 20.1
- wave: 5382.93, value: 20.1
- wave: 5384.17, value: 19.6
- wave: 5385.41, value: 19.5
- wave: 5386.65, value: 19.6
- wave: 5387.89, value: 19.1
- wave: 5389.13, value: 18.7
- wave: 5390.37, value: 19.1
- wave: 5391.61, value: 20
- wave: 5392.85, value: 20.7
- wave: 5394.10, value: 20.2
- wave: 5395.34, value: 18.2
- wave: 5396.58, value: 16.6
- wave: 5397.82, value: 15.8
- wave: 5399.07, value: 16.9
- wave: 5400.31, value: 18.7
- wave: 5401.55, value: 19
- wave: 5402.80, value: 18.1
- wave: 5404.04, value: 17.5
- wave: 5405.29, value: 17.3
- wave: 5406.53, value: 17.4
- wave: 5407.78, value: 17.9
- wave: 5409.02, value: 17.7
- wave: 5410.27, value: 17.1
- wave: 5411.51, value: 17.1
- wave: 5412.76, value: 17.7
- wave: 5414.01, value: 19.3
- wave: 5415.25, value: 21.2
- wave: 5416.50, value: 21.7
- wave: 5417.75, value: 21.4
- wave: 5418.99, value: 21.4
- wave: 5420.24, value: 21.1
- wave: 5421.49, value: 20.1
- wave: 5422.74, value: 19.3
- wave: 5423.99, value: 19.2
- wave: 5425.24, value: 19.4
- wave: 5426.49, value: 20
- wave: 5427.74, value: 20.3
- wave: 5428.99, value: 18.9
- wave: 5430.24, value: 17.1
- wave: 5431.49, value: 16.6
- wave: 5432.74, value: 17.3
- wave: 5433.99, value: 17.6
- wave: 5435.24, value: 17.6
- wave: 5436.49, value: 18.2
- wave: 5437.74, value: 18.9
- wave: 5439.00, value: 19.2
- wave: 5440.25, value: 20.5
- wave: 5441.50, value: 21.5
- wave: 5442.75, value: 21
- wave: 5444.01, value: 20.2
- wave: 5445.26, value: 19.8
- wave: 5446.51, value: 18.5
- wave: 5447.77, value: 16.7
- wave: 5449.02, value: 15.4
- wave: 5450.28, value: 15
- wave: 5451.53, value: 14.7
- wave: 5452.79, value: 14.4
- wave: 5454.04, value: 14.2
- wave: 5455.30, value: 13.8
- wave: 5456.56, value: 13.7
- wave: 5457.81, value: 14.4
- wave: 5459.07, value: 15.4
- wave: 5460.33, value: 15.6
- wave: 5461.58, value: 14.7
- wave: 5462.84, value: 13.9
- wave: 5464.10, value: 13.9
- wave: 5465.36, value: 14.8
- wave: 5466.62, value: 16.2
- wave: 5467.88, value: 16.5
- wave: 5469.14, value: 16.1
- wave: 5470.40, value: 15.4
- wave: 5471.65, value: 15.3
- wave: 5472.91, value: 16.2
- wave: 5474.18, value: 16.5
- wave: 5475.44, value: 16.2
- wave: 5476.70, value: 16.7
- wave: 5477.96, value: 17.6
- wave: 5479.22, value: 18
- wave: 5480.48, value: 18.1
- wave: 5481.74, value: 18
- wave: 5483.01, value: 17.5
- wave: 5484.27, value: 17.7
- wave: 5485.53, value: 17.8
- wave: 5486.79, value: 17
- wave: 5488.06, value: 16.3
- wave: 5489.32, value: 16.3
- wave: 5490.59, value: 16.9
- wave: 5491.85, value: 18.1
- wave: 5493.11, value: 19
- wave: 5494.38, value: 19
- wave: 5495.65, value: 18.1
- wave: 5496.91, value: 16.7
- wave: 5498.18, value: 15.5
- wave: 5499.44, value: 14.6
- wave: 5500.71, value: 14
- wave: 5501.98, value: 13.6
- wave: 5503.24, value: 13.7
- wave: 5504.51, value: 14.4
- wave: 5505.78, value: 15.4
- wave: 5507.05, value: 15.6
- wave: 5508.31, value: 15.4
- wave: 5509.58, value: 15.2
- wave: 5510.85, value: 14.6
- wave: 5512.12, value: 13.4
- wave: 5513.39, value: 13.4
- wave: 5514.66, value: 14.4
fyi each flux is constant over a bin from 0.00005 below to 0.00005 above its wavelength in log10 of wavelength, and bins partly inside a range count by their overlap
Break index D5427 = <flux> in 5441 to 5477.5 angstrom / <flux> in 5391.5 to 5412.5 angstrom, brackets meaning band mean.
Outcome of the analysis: 0.9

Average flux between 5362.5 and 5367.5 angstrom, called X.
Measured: 17.8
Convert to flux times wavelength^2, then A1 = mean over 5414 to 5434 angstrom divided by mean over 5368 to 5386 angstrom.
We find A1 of 1.1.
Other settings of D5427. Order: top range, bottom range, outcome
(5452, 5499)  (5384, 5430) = 0.86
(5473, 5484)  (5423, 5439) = 0.94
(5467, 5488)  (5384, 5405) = 0.91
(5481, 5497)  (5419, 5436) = 0.93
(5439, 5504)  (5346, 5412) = 0.91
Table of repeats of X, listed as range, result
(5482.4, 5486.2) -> 17.7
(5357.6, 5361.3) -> 18.3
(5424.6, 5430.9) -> 19.1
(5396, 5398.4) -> 16.2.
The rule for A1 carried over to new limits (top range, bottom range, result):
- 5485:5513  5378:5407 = 0.88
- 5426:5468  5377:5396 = 0.89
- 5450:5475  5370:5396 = 0.83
